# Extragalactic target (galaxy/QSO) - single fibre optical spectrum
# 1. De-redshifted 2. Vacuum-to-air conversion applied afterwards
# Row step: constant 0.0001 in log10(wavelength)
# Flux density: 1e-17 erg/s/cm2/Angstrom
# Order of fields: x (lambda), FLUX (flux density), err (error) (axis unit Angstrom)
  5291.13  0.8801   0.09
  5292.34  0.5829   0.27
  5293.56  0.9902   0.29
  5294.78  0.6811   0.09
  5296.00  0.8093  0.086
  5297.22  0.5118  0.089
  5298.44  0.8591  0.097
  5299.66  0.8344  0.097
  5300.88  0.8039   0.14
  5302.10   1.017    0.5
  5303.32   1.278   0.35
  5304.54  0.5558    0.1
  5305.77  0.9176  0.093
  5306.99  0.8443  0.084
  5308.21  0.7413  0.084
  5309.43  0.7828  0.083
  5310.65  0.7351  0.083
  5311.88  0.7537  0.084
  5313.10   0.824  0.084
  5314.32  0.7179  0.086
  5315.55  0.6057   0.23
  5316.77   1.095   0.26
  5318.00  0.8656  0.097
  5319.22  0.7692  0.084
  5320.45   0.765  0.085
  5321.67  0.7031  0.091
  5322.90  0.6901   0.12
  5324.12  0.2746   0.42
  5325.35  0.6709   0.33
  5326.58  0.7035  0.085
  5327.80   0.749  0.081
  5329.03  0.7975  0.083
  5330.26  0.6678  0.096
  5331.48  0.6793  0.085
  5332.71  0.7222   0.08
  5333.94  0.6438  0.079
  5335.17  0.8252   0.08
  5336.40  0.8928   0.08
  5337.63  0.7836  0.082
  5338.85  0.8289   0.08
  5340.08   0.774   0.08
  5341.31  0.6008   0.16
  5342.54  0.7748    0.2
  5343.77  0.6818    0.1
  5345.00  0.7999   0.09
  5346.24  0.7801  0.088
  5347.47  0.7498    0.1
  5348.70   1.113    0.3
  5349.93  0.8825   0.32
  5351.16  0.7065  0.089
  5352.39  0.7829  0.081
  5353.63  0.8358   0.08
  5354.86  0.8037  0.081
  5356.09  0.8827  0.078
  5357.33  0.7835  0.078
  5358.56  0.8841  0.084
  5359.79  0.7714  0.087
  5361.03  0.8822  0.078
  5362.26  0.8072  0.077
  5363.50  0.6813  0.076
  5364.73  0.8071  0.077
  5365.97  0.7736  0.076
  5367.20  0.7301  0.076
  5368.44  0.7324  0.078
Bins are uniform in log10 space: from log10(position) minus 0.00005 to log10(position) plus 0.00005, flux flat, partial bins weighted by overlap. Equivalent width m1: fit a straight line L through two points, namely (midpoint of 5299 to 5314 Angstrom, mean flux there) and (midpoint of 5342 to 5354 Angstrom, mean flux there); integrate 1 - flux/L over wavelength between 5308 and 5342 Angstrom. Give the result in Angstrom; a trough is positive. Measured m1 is 3.6 Angstrom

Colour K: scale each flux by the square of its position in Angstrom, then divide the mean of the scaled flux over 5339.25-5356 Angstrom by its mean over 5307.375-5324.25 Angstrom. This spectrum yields 1.1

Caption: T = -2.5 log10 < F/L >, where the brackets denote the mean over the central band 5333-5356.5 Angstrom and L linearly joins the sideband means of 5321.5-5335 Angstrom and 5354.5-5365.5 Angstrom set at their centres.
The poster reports -0.08 mag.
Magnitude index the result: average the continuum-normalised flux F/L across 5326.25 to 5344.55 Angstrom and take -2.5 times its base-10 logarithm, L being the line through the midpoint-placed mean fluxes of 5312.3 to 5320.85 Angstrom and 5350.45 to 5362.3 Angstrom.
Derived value 0.09 mag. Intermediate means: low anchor 0.806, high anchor 0.815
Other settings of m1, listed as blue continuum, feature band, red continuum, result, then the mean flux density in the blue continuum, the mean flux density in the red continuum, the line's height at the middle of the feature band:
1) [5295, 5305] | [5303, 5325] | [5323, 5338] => 0.2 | 0.832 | 0.699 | 0.771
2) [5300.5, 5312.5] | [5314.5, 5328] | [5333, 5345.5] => 1.5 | 0.844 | 0.759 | 0.806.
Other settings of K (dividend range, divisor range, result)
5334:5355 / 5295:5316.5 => 1.01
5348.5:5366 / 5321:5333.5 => 1.25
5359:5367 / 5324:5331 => 1.19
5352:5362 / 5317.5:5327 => 1.24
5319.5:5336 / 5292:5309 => 0.85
